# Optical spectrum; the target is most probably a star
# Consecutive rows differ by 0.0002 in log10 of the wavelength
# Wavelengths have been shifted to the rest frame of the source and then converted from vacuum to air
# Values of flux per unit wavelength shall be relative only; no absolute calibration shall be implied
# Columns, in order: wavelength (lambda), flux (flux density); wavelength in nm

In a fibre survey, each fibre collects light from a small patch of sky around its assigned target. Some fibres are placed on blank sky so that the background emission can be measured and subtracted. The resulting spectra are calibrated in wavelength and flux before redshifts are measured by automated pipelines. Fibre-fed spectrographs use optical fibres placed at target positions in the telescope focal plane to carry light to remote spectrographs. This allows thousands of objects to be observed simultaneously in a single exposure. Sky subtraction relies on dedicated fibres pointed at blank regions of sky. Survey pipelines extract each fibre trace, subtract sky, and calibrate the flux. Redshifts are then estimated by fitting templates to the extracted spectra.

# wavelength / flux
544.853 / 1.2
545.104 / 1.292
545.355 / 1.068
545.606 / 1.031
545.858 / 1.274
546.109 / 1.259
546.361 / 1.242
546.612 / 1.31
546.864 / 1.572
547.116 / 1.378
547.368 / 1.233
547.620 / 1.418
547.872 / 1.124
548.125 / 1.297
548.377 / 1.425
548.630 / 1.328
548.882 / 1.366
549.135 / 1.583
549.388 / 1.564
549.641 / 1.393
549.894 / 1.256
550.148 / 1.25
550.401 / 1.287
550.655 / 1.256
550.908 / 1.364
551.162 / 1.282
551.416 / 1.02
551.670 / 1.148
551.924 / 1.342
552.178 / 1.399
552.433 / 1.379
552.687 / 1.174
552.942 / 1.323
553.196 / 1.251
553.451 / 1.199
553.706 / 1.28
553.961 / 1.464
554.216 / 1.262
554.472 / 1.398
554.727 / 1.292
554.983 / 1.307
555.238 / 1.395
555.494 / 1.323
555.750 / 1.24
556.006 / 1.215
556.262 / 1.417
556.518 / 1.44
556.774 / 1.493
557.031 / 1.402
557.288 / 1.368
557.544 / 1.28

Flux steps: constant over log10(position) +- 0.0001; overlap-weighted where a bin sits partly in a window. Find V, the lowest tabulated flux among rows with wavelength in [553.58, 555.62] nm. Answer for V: 1.262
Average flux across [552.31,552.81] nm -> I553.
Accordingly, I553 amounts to 1.28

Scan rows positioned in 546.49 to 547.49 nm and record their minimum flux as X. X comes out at 1.233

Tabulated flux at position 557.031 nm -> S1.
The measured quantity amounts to 1.402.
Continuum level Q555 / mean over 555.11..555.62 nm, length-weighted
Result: 1.36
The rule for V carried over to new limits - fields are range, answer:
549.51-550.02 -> 1.256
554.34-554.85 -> 1.292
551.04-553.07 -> 1.02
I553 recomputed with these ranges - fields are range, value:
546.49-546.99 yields 1.44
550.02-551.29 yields 1.29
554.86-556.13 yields 1.3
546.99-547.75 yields 1.34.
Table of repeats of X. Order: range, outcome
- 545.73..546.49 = 1.242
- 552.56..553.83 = 1.174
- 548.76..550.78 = 1.25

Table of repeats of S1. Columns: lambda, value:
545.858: 1.274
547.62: 1.418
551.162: 1.282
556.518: 1.44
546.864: 1.572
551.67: 1.148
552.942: 1.323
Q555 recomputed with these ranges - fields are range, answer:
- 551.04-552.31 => 1.24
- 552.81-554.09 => 1.3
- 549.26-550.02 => 1.41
